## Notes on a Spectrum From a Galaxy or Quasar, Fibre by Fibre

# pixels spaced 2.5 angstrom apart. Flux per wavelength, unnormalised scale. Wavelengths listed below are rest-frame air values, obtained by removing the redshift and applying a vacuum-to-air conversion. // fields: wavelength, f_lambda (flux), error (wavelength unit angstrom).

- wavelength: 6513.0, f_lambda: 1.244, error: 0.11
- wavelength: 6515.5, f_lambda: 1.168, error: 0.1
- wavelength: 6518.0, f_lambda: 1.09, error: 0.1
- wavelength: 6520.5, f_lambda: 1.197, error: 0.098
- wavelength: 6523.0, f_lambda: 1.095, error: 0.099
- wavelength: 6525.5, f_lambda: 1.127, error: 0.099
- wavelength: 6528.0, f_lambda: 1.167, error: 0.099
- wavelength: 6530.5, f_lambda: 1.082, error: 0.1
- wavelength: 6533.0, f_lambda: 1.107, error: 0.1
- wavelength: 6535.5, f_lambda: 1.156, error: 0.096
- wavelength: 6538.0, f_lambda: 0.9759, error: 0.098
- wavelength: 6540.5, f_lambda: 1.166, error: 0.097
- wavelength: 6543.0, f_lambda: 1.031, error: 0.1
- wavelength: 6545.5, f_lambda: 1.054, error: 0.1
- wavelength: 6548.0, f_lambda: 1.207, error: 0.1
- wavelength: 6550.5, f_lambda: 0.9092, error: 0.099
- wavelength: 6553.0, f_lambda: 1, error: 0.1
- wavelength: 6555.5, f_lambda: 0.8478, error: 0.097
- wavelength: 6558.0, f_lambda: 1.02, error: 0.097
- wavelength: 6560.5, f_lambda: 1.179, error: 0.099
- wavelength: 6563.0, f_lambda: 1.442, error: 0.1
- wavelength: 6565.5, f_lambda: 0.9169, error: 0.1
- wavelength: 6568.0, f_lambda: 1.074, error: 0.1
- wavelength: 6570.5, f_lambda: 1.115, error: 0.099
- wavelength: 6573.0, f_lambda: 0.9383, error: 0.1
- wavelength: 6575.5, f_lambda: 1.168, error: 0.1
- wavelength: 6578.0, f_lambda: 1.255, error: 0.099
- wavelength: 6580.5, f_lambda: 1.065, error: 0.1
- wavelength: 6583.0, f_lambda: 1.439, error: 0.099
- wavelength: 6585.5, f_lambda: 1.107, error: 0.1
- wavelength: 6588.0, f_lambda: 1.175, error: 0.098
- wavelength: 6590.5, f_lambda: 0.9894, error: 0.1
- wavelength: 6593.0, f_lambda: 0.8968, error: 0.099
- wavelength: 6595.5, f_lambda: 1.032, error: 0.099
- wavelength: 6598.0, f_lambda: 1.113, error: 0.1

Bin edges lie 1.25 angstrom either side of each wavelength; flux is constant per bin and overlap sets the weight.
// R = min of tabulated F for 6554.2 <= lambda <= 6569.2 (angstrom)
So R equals 0.8478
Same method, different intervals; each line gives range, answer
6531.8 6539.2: 0.9759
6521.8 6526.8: 1.095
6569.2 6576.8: 0.9383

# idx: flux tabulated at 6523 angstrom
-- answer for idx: 1.095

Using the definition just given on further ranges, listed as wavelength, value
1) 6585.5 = 1.107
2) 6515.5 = 1.168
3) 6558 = 1.02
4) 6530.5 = 1.082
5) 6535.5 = 1.156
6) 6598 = 1.113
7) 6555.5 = 0.8478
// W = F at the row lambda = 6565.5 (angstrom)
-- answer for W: 0.9169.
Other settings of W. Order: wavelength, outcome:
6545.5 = 1.054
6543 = 1.031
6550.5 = 0.9092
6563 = 1.442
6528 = 1.167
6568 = 1.074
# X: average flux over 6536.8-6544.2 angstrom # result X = 1.06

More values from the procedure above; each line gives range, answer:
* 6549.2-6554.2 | 0.957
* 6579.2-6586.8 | 1.2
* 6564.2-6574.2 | 1.01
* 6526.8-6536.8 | 1.13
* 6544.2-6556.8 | 1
